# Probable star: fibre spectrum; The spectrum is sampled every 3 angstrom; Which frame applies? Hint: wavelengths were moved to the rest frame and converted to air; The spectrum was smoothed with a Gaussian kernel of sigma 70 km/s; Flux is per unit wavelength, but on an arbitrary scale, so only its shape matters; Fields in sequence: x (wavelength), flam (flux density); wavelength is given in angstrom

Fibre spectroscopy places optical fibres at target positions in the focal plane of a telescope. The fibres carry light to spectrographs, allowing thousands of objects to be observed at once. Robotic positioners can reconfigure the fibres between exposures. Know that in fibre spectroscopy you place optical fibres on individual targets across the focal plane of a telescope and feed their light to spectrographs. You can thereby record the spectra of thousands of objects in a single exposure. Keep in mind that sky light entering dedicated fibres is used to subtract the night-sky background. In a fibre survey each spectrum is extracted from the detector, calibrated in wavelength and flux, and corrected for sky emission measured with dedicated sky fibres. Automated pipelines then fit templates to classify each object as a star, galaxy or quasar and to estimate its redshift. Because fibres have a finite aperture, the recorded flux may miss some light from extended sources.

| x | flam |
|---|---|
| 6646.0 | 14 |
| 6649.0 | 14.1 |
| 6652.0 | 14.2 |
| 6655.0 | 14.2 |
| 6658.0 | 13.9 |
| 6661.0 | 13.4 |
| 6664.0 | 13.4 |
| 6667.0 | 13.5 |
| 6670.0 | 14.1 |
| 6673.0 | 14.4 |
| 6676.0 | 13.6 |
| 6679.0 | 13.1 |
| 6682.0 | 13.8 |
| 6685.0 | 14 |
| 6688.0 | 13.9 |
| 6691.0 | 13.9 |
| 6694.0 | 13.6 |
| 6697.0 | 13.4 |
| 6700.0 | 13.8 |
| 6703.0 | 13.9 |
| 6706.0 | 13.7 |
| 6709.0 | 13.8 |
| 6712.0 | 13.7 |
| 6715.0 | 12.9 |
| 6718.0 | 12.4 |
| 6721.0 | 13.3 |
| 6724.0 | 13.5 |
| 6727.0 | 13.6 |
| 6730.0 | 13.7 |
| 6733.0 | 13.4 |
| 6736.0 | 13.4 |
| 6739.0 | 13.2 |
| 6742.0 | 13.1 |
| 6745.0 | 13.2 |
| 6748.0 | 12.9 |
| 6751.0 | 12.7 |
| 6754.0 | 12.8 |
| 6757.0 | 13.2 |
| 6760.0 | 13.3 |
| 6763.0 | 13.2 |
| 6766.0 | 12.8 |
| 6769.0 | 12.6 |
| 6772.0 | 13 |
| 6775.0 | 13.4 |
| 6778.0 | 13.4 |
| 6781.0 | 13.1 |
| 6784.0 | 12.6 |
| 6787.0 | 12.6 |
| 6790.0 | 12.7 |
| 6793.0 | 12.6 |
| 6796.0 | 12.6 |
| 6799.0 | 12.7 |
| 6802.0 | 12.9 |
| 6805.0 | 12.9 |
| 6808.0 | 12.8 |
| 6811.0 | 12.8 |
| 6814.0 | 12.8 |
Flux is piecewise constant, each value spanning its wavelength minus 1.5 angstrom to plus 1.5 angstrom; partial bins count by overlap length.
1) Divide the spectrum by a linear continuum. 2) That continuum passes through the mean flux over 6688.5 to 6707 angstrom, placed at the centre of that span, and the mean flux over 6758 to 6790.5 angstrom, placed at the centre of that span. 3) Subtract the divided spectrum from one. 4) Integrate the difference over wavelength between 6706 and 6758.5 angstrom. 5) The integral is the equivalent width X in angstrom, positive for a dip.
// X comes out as 0.6 angstrom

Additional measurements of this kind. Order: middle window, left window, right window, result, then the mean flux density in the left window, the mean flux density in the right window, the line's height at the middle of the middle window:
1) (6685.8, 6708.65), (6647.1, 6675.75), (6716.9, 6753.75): -0.33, 13.9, 13.2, 13.6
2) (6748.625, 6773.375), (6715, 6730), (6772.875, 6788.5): 0.26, 13.2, 13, 13.1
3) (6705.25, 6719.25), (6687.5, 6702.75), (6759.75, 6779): 0.29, 13.7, 13.1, 13.6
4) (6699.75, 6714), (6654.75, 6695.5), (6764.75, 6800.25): -0.27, 13.8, 12.8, 13.5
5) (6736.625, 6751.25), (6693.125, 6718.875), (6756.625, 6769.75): 0.13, 13.5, 13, 13.2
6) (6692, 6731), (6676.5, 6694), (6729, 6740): 0.21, 13.7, 13.4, 13.6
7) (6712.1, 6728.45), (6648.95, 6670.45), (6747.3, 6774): 0.14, 13.8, 13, 13.3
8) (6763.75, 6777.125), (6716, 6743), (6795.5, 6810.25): 0.03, 13.3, 12.8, 13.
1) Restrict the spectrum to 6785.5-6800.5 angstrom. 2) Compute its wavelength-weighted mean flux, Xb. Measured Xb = 12.6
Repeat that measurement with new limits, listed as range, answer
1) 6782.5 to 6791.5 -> 12.6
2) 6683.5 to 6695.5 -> 13.8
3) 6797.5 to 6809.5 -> 12.8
